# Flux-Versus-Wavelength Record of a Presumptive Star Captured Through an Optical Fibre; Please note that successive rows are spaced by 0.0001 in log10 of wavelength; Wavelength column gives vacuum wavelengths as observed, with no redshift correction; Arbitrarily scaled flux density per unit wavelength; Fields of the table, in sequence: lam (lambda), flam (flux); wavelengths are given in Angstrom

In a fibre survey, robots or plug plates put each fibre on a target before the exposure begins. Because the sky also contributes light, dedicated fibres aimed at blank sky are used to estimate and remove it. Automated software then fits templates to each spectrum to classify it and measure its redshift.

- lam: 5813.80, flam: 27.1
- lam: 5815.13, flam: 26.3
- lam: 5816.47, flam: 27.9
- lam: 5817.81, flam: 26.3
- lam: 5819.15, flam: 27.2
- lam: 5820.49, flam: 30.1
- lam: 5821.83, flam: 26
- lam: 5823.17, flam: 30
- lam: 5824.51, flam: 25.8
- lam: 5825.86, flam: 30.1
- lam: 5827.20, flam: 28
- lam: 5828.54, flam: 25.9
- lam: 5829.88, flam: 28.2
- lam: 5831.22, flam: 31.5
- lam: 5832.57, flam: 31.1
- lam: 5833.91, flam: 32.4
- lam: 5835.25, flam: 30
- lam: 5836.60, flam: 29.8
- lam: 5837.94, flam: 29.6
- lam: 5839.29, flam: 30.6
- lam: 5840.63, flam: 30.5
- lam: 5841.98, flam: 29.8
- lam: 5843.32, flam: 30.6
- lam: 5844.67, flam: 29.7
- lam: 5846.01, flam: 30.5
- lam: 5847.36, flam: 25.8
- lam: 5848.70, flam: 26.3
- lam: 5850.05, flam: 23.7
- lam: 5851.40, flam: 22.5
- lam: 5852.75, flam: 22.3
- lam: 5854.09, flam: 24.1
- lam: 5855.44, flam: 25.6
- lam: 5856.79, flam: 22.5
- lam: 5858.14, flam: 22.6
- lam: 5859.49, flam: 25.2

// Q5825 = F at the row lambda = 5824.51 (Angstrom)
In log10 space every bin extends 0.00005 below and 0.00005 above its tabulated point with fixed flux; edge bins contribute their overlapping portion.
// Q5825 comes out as 25.8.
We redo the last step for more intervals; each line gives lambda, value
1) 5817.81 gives 26.3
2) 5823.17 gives 30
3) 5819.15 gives 27.2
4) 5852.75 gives 22.3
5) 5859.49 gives 25.2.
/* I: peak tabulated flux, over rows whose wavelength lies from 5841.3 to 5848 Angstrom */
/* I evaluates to 30.6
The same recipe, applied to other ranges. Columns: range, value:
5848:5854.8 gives 26.3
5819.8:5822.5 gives 30.1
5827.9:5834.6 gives 32.4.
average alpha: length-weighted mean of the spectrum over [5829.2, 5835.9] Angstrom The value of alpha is 30.7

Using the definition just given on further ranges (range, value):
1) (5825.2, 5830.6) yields 28.1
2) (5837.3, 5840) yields 30.1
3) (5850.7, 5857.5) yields 23.4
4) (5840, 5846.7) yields 30.2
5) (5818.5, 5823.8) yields 28.3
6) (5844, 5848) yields 28.7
